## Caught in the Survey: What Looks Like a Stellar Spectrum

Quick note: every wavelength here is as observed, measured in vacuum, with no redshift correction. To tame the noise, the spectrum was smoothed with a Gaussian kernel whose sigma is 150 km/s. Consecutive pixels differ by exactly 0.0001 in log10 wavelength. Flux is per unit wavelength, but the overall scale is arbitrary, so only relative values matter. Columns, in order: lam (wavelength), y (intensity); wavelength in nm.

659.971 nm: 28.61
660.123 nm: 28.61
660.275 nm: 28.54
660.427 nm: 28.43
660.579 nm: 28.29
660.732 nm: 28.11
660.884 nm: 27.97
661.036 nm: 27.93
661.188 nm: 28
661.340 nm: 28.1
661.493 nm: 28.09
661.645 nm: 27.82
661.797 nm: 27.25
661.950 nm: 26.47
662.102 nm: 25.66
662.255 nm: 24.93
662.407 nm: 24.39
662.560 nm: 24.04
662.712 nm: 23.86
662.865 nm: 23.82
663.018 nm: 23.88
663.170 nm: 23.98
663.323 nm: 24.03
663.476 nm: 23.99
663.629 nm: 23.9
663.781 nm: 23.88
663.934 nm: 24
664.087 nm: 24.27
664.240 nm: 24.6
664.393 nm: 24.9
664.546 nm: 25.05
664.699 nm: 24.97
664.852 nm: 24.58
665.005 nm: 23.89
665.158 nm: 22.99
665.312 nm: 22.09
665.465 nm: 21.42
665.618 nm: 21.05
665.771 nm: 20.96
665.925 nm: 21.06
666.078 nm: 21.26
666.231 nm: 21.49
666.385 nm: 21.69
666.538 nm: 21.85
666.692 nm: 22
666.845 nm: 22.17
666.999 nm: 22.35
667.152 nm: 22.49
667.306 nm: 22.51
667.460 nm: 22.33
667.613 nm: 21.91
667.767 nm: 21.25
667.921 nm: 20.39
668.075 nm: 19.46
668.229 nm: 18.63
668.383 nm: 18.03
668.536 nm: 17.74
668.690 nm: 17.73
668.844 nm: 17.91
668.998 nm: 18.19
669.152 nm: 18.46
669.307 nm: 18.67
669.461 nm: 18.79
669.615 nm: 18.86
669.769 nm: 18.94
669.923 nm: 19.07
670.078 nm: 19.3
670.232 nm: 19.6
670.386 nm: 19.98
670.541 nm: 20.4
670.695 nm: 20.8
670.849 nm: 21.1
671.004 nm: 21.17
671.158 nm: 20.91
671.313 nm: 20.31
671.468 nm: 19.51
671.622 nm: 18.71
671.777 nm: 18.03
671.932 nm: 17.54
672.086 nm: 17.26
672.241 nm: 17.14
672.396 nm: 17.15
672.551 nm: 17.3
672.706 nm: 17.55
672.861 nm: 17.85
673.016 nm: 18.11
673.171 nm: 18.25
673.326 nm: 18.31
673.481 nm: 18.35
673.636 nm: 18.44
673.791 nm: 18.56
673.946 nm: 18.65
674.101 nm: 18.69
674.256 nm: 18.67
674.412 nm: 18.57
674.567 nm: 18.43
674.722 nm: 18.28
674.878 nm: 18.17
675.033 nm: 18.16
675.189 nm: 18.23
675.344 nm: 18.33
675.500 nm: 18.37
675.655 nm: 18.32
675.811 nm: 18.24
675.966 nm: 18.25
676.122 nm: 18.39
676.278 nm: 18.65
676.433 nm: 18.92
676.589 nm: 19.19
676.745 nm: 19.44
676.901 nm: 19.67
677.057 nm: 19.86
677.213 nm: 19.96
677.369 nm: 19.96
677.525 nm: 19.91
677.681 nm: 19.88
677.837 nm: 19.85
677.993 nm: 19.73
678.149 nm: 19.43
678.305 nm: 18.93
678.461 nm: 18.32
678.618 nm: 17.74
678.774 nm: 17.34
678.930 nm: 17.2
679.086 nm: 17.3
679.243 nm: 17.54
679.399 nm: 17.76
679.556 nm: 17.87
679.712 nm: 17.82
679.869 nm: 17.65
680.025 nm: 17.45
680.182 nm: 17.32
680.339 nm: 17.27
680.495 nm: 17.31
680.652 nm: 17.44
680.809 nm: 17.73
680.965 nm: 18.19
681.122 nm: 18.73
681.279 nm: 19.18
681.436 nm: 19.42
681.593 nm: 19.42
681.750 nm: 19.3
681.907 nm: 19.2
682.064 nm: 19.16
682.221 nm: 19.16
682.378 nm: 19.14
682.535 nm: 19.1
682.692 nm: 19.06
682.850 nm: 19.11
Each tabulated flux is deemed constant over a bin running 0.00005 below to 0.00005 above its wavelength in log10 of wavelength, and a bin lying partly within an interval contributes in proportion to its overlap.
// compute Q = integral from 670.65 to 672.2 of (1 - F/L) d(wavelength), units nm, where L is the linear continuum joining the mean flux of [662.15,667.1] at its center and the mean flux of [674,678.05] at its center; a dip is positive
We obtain 0.09 nm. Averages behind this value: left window 23.2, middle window 19.5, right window 18.9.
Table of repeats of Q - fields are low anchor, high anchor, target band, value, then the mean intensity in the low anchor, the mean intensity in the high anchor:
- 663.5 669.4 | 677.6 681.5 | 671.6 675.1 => 0.30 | 21.6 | 18.2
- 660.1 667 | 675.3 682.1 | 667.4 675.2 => 0.95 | 24.6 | 18.6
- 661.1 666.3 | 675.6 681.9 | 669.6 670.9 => 0.12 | 24.3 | 18.6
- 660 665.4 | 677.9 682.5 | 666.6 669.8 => 0.46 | 25.6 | 18.3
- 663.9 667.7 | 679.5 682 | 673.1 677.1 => 0.26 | 22.7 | 18.2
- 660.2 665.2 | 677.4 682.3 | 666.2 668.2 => 0.18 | 25.6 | 18.4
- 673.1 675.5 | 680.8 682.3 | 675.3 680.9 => 0.08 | 18.4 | 19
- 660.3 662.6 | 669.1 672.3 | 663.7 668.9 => 0.26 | 27.1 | 19.3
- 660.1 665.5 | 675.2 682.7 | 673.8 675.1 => 0.13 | 25.5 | 18.6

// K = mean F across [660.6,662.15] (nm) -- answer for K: 27.6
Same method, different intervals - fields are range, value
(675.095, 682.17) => 18.6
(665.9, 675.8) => 19.3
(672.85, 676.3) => 18.4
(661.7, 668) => 23.3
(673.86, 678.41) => 18.9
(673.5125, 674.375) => 18.6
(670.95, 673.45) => 18.4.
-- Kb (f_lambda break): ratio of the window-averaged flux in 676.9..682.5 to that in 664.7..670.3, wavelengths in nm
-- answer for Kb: 0.9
